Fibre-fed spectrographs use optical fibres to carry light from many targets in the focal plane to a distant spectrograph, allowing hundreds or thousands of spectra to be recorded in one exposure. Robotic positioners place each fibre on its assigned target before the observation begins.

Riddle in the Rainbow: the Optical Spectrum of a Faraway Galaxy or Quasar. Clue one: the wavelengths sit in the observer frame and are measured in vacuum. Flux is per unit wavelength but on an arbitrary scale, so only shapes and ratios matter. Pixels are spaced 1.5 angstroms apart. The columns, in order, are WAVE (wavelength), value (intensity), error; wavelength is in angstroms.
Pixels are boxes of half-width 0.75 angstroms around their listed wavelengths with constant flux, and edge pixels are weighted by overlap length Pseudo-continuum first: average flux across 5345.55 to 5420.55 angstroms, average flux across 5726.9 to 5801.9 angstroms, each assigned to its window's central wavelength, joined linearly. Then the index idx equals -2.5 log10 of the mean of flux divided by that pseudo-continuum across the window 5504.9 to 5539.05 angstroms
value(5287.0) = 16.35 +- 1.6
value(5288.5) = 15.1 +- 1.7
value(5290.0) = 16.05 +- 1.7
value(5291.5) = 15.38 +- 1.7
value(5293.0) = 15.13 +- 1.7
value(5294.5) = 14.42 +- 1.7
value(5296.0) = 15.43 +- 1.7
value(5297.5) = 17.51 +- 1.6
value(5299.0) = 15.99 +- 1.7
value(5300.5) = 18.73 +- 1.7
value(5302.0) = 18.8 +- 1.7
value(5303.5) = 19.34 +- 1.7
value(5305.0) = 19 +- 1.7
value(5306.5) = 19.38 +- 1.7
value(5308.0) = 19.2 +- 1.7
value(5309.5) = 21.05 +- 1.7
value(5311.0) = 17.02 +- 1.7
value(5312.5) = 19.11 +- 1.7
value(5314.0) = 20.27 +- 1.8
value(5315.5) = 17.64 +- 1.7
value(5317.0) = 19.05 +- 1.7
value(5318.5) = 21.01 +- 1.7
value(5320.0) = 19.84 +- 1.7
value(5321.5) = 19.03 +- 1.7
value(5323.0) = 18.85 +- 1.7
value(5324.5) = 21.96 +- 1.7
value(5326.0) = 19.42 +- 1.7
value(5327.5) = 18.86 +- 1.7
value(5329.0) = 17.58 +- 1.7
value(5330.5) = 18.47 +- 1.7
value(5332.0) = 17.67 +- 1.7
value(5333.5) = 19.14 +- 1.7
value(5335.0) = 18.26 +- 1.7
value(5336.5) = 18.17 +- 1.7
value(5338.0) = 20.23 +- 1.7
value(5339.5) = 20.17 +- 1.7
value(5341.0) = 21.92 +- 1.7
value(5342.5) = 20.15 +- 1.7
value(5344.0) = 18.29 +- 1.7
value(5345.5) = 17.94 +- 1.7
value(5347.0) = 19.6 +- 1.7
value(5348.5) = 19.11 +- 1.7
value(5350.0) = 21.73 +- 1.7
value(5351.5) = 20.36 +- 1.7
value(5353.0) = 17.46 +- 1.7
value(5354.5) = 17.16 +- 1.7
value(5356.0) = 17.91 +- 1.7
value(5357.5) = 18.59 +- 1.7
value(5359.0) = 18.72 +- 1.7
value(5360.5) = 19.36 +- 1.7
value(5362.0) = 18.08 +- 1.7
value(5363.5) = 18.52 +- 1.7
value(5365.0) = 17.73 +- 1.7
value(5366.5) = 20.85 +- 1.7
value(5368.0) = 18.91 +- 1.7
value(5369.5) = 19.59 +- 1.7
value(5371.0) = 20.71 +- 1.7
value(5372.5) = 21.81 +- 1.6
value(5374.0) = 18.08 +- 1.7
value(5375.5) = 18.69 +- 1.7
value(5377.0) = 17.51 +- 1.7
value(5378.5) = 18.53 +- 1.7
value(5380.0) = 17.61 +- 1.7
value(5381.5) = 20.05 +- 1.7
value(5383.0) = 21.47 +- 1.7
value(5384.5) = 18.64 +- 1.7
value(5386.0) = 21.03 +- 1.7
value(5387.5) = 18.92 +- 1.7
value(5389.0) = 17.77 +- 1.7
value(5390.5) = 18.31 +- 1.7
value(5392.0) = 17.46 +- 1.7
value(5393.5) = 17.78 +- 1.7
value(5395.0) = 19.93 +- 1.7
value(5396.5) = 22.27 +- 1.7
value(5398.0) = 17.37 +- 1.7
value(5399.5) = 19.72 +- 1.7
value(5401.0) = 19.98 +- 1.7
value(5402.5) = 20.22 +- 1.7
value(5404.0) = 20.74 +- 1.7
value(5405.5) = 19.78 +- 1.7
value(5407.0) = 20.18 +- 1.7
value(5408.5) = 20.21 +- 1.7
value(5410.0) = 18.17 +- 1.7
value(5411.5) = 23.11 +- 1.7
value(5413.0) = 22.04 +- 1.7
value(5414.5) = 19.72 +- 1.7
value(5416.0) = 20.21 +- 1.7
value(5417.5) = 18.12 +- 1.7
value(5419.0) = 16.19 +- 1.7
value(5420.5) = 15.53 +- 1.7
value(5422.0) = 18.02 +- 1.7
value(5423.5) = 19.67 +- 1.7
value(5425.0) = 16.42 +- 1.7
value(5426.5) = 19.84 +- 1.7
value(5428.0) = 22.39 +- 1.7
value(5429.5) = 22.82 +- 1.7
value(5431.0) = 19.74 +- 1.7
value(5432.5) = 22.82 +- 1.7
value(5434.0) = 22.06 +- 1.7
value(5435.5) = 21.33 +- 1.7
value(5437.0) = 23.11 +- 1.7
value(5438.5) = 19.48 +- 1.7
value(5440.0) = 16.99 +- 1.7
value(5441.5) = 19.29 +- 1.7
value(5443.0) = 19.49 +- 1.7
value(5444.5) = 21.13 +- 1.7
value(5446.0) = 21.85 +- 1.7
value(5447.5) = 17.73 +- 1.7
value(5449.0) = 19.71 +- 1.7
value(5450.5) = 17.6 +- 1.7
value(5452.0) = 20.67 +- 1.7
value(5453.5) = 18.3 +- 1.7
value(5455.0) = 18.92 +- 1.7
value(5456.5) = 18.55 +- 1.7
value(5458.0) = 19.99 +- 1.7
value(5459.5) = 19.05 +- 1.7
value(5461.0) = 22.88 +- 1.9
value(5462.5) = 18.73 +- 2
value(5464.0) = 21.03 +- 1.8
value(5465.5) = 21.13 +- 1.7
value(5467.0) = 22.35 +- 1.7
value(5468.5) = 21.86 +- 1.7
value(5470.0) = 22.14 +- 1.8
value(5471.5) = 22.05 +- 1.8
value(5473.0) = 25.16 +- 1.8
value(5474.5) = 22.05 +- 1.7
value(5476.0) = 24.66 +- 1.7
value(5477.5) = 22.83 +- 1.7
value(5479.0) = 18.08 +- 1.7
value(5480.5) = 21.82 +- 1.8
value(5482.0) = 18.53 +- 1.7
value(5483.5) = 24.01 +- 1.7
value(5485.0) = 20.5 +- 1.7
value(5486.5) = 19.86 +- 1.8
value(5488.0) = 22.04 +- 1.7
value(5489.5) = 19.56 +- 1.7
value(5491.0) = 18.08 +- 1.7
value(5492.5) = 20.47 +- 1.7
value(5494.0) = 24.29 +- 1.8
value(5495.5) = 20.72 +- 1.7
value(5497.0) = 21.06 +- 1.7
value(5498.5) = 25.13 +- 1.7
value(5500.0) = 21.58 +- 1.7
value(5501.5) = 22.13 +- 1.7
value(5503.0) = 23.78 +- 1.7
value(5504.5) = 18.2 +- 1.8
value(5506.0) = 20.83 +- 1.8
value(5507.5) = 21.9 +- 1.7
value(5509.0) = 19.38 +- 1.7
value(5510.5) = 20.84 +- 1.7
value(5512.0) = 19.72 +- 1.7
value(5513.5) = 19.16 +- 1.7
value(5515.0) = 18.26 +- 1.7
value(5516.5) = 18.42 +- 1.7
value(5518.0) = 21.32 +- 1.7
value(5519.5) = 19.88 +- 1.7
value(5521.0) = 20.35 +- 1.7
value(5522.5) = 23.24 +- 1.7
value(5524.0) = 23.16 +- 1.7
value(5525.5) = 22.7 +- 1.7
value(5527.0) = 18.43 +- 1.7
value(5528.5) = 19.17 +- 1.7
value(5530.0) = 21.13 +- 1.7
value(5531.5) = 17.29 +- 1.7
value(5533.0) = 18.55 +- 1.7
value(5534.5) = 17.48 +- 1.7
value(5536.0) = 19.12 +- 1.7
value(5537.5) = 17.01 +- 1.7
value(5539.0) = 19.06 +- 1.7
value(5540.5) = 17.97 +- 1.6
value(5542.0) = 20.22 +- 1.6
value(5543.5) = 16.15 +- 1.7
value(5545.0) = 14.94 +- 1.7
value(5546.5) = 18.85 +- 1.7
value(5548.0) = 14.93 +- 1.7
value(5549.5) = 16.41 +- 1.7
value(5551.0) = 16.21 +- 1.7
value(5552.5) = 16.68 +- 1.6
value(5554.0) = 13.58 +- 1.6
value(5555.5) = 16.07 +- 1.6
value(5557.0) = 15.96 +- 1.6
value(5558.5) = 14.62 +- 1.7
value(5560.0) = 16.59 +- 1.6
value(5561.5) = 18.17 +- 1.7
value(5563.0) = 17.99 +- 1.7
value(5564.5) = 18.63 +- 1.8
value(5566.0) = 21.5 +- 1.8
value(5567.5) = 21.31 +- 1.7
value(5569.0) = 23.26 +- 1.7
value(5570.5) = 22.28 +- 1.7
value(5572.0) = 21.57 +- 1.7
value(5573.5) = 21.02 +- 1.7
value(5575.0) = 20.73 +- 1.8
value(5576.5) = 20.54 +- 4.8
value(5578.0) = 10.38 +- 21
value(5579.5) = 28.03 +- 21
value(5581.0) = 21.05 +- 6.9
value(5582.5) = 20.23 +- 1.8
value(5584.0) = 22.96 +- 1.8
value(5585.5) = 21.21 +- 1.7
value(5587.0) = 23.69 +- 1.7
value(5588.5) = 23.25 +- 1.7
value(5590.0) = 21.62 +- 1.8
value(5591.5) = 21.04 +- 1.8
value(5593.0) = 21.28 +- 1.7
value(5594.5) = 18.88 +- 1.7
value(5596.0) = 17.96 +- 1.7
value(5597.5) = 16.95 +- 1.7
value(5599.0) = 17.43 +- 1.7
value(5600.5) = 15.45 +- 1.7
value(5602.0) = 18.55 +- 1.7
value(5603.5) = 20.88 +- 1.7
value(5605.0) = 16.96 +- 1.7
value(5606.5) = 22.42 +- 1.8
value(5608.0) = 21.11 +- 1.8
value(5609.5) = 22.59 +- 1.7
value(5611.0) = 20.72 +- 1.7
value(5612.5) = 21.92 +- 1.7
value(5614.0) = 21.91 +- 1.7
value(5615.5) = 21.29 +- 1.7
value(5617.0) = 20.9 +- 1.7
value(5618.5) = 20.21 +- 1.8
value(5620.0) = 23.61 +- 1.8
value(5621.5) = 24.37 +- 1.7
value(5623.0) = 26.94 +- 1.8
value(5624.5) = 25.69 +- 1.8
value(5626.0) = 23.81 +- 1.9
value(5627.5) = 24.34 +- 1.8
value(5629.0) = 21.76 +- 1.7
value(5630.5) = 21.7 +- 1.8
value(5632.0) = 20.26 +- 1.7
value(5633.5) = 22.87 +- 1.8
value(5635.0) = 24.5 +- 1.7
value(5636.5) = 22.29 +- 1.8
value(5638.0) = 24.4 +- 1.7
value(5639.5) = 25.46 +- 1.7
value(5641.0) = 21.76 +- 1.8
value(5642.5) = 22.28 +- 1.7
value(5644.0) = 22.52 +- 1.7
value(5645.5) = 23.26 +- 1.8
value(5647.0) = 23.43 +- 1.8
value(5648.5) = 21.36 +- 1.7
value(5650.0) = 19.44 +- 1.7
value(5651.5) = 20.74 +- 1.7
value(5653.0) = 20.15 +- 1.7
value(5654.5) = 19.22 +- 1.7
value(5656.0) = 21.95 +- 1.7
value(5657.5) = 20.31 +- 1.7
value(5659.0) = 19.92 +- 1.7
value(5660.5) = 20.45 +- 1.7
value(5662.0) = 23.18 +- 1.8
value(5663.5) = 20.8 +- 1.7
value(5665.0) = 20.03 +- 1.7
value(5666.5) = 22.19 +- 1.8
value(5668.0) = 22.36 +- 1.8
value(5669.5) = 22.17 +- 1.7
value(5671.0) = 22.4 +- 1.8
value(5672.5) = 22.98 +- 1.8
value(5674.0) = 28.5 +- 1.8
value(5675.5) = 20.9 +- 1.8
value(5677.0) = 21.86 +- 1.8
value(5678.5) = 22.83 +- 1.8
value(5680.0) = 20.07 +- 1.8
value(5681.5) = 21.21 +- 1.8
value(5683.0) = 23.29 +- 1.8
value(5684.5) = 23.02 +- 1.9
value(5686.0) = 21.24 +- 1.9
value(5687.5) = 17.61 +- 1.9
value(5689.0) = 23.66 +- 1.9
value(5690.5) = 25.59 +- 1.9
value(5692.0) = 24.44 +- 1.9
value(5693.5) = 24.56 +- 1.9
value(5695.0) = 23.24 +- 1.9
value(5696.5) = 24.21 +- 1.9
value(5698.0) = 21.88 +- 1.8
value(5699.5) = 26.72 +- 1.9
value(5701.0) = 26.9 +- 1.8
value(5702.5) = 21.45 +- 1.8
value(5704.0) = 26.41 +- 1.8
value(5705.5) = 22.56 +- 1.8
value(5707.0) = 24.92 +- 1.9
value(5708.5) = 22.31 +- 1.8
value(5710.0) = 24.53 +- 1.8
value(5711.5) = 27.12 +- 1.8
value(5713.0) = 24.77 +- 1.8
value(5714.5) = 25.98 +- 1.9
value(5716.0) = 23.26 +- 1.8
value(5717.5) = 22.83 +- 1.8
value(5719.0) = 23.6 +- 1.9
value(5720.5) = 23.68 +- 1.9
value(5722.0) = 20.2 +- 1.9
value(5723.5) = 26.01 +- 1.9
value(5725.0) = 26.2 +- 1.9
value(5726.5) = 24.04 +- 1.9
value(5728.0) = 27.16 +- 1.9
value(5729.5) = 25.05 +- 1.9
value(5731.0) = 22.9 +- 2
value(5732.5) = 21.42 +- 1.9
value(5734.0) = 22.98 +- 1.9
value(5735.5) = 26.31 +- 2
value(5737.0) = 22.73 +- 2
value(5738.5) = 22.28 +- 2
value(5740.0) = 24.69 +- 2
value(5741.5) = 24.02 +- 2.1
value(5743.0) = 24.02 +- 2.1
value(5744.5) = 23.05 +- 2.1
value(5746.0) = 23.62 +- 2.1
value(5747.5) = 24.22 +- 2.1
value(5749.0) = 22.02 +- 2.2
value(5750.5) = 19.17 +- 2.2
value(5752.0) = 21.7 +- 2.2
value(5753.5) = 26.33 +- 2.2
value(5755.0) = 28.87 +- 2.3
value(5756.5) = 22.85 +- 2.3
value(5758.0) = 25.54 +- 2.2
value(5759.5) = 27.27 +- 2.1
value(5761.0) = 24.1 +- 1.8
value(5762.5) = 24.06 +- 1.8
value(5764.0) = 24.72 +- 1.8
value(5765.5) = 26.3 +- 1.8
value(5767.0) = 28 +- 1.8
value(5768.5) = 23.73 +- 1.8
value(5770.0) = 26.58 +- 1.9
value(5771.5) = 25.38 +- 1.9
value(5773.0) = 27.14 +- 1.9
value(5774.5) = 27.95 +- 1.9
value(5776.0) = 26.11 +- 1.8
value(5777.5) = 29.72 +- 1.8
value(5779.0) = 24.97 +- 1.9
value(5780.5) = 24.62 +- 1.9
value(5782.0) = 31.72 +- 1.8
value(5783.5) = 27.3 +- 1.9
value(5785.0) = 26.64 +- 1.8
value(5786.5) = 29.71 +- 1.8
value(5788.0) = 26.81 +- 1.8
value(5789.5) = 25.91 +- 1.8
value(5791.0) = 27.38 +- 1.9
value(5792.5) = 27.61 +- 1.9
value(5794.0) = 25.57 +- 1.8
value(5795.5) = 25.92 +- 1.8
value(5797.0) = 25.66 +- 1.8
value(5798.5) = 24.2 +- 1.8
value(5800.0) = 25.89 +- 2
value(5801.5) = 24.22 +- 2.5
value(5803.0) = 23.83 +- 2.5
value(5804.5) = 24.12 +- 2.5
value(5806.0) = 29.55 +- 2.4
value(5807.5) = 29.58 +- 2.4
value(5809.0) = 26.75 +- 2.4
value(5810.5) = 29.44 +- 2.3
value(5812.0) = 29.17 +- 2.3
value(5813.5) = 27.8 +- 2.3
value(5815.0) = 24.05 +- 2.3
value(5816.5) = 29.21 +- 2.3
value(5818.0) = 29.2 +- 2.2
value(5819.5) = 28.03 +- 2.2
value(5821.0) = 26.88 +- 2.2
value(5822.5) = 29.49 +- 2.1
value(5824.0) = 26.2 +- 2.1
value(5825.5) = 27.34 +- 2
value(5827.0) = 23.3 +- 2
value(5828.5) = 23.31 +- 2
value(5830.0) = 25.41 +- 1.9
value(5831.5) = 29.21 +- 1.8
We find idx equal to 0.08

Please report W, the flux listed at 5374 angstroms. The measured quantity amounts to 18.08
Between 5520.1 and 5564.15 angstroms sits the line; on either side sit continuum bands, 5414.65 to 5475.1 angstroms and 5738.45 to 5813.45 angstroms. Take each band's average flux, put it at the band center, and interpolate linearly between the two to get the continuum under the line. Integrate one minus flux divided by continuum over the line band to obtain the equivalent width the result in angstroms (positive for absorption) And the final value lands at 7.7 angstroms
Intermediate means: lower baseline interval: 20.2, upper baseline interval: 25.9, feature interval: 18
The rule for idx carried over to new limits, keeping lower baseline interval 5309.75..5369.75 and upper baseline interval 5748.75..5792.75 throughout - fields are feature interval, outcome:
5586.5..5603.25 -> 0.18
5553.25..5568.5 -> 0.28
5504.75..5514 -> 0.08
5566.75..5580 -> 0.10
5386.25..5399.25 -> 0.06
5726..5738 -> 0.06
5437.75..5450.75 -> 0.08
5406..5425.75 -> 0.07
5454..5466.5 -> 0.05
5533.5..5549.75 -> 0.26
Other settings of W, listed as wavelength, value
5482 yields 18.53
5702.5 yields 21.45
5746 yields 23.62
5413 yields 22.04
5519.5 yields 19.88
